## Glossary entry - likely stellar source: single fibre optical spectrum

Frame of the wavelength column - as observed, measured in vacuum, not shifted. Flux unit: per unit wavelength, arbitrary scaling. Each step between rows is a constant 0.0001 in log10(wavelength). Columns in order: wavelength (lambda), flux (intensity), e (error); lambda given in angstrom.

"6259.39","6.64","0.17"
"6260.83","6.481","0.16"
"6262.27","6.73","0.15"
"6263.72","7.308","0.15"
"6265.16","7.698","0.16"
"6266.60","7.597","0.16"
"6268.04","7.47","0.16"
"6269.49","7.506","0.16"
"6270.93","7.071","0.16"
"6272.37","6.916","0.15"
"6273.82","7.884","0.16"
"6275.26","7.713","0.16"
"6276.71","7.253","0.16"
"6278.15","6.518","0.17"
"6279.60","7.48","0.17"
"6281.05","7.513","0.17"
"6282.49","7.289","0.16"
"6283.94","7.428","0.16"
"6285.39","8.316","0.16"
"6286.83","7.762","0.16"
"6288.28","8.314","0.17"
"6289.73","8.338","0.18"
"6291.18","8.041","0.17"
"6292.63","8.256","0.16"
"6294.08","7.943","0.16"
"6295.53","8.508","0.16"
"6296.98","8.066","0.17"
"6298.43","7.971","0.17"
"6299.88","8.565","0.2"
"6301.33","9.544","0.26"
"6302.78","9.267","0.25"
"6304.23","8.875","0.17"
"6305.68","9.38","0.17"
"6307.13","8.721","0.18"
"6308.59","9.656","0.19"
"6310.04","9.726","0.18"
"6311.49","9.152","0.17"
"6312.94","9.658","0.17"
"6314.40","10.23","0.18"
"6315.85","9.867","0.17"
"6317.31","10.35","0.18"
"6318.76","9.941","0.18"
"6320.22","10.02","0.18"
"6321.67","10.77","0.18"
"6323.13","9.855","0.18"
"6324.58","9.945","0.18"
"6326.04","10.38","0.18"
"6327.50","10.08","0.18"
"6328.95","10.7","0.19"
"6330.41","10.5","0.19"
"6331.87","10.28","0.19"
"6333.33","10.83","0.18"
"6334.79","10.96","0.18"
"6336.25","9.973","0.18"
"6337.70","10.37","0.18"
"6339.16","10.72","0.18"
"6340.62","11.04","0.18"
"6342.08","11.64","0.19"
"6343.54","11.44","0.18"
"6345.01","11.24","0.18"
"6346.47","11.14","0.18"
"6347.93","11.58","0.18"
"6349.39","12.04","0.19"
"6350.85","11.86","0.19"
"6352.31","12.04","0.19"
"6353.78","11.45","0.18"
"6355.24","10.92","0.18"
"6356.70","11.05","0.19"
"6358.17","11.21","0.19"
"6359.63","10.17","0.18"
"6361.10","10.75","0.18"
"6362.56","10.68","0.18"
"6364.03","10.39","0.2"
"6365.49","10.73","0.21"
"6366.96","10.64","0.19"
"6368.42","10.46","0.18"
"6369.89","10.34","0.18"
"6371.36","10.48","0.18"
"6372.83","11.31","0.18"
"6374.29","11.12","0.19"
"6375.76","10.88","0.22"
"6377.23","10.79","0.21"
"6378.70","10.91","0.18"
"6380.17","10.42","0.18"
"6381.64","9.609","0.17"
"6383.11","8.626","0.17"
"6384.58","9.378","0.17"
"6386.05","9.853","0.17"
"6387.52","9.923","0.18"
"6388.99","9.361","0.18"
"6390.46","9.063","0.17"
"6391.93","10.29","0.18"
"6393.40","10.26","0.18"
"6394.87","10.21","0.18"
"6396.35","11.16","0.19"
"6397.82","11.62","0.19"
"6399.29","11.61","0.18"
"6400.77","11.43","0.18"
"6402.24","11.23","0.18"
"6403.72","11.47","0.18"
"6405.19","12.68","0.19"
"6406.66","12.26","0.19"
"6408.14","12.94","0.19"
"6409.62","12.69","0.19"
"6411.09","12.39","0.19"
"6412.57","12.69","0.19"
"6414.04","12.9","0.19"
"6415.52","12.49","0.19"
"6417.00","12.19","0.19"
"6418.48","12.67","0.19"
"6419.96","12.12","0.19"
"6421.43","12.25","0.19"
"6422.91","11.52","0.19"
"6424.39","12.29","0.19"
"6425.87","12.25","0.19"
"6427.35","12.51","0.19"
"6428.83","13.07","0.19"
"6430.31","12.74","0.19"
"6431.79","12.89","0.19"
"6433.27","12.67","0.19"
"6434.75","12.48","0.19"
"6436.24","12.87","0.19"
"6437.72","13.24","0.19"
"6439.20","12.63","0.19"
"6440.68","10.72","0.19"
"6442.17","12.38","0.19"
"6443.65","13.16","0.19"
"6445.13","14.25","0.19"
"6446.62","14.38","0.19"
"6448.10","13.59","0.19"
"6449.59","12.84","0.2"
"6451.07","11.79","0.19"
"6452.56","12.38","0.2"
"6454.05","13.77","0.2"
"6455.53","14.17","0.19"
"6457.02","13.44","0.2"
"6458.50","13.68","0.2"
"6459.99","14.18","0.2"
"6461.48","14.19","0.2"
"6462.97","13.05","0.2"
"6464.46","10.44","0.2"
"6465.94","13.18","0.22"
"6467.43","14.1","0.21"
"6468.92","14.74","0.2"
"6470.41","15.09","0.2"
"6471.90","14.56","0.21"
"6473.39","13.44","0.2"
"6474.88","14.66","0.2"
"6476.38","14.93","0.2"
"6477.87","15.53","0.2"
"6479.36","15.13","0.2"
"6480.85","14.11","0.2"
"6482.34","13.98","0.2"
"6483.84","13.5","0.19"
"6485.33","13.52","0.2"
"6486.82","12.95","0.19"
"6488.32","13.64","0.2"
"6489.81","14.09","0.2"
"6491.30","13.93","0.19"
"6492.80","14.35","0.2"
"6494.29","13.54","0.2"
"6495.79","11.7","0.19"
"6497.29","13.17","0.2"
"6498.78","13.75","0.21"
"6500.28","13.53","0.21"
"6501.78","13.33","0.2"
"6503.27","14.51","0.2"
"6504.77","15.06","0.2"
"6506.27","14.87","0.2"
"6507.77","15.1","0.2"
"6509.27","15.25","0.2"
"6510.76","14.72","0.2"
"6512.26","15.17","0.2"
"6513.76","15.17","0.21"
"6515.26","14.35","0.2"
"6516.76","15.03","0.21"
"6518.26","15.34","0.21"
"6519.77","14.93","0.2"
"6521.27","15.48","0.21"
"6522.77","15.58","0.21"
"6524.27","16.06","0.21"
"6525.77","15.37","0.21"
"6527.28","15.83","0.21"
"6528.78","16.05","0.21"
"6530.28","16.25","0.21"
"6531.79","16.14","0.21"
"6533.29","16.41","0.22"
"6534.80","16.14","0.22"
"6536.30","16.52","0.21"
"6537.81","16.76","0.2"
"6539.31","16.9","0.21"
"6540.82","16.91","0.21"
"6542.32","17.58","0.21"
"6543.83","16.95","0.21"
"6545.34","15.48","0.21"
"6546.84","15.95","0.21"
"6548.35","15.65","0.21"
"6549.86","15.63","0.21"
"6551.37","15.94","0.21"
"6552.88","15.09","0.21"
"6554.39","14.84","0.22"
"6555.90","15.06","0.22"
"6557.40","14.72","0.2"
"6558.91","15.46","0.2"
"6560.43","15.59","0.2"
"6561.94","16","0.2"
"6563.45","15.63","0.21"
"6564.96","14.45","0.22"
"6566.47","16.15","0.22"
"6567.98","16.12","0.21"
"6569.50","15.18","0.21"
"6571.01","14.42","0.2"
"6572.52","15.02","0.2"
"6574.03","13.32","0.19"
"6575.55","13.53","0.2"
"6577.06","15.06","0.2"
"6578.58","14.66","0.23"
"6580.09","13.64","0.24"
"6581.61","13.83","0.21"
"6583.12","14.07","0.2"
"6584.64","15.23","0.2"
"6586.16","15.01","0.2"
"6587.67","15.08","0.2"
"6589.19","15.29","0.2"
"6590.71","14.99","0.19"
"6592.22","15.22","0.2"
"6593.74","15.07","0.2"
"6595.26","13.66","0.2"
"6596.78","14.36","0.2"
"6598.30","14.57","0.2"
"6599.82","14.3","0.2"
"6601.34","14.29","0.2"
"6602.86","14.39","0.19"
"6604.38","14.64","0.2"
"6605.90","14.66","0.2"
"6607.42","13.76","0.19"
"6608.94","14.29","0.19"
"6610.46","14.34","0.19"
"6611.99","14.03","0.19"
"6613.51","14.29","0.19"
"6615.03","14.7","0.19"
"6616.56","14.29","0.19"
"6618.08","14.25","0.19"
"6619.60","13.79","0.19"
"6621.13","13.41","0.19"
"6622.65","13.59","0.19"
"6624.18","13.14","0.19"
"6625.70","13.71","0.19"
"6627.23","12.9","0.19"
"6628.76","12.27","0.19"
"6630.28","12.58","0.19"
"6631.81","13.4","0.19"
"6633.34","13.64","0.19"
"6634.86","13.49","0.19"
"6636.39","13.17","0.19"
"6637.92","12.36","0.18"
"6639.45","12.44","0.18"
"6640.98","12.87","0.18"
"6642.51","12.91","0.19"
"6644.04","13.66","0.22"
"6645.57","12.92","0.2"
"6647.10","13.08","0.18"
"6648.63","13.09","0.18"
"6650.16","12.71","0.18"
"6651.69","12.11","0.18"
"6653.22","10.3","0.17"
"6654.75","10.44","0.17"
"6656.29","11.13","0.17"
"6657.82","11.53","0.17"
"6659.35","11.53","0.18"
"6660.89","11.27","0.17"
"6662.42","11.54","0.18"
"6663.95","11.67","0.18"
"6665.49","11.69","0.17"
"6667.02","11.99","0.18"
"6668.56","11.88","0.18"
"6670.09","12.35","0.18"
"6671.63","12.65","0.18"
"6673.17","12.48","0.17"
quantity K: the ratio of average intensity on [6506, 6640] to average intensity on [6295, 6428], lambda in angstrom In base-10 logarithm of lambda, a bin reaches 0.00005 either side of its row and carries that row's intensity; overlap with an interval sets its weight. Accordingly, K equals 1.38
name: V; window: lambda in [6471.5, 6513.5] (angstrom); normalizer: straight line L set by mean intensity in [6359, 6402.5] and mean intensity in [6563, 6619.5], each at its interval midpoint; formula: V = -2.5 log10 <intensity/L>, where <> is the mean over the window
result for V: -0.12 mag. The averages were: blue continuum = 10.4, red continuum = 14.6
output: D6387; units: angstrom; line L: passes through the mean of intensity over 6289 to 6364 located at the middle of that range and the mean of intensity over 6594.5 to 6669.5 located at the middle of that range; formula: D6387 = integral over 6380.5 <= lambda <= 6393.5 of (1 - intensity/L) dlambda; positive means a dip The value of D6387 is 1.35 angstrom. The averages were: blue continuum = 10.1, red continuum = 13.1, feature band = 9.59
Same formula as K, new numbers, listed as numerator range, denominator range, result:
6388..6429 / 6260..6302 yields 1.53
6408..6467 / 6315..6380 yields 1.19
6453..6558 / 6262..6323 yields 1.75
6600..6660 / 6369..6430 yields 1.17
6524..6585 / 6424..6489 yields 1.16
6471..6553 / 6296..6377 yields 1.45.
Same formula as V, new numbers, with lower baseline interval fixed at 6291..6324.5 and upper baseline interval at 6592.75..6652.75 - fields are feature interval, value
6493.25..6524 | -0.202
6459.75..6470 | -0.175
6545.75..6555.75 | -0.223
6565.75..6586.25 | -0.133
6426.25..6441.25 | -0.147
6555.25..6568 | -0.206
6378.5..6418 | -0.059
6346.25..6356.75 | -0.172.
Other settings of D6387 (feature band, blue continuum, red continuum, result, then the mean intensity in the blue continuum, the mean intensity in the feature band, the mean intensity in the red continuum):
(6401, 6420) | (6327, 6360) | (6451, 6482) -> 0.36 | 11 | 12.3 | 13.9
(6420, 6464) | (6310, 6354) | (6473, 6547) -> 1.35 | 10.6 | 12.9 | 15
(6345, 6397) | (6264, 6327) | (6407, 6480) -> 1.20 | 8.58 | 10.6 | 13.1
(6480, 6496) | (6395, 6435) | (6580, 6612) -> -0.60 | 12.2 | 13.6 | 14.5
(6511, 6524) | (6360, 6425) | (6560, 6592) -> -1.40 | 11.1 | 15.1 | 14.9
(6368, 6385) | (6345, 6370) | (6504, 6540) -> 1.75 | 11.1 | 10.4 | 15.6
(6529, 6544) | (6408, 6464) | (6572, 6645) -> -3.47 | 12.8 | 16.6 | 14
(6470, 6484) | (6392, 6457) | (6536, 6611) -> -1.22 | 12.4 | 14.5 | 15.1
